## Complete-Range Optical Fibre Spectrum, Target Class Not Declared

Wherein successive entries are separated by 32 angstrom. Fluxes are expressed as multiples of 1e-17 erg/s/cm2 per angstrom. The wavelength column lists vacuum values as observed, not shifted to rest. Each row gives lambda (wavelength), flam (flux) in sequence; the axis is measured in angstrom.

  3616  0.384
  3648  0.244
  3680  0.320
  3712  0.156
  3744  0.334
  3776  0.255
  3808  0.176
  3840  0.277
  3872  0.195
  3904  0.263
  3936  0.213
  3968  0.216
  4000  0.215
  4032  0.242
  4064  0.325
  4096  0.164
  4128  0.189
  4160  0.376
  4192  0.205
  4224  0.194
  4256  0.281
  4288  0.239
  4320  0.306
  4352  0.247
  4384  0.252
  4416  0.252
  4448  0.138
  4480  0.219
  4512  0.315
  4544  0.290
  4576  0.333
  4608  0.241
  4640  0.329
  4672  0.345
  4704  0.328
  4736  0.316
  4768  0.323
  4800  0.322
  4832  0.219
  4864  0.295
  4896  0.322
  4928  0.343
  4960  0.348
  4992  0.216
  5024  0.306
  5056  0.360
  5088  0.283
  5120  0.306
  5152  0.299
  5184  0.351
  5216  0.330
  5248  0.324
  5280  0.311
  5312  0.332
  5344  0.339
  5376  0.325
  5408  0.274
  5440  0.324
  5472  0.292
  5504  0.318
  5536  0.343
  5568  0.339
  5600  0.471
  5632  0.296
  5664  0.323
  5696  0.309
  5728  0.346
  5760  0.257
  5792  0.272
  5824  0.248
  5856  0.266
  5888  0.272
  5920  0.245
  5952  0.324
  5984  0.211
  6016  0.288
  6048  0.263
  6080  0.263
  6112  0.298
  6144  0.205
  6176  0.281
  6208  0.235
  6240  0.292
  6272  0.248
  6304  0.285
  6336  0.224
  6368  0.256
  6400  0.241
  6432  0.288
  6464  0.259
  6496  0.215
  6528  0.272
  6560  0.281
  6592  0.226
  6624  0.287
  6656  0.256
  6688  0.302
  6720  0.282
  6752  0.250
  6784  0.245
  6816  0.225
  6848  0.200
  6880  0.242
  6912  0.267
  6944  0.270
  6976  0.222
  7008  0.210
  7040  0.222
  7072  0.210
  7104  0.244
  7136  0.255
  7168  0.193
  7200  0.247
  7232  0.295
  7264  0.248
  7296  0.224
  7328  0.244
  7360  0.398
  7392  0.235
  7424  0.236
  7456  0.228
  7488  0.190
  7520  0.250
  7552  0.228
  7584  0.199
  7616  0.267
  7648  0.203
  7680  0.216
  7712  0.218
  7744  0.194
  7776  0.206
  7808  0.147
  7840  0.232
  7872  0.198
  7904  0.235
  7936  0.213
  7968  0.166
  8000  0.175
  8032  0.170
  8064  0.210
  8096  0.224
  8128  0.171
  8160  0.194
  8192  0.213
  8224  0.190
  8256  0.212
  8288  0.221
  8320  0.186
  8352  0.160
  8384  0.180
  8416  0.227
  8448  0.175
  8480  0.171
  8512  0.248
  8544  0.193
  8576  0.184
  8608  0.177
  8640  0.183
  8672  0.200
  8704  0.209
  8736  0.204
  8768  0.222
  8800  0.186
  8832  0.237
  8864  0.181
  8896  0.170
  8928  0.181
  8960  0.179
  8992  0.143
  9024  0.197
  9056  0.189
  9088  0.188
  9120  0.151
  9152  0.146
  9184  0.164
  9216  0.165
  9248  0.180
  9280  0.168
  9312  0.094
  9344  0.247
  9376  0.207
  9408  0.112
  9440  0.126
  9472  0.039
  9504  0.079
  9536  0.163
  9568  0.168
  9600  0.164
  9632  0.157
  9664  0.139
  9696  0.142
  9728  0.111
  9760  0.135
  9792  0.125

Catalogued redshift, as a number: 0.119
